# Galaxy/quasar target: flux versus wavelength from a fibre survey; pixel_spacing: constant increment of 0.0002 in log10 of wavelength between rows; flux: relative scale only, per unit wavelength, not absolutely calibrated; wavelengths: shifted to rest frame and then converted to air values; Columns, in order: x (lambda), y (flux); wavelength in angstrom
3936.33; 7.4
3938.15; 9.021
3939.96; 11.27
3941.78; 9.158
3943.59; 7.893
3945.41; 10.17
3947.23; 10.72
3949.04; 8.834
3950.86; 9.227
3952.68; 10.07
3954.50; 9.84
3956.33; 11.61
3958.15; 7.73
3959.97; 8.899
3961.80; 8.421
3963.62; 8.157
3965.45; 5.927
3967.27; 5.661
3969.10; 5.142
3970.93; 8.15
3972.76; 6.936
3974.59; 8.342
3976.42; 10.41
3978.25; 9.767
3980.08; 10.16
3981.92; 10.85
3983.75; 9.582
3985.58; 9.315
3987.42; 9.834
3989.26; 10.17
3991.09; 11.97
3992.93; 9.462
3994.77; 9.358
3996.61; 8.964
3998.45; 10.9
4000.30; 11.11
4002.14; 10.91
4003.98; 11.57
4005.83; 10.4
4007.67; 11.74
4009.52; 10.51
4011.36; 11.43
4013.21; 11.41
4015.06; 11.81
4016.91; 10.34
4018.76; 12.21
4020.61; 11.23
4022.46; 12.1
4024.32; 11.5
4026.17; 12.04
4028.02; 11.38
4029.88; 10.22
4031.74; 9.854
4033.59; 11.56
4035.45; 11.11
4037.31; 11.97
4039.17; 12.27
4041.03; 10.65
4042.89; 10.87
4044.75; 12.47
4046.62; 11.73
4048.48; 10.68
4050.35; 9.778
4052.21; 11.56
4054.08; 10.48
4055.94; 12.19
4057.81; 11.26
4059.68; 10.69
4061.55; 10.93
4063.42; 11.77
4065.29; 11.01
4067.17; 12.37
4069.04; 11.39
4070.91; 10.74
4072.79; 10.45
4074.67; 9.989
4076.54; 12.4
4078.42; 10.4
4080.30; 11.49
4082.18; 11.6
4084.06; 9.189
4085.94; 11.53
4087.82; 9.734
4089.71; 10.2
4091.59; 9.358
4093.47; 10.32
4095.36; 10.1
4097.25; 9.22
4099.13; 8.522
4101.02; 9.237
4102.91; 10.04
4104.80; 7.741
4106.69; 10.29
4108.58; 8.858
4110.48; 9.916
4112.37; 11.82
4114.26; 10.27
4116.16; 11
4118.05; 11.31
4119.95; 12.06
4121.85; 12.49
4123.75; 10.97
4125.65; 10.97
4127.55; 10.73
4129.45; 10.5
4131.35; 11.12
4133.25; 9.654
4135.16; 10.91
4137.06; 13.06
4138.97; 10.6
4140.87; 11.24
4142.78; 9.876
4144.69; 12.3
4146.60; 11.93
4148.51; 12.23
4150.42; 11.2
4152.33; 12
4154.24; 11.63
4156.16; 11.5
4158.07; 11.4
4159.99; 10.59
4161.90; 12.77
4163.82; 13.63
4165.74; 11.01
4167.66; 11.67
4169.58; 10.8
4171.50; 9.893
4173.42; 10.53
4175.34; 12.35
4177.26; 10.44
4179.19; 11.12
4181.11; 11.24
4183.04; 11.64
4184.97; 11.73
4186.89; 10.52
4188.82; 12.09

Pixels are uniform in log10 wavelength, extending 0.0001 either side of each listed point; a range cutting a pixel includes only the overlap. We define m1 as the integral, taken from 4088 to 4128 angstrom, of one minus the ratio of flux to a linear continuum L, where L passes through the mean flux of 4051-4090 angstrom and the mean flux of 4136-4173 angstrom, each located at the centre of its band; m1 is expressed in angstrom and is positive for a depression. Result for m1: 3.6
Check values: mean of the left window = 11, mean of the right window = 11.5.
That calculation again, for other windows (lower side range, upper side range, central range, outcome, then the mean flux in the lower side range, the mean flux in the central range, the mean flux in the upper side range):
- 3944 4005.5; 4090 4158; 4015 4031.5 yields -2.6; 9.34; 11.3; 10.7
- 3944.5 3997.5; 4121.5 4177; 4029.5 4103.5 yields -3.7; 9.09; 10.8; 11.3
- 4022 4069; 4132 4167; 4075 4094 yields 1.3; 11.3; 10.6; 11.5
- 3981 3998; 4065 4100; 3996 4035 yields -3.8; 9.97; 11.1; 10.5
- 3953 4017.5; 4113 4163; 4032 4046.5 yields -1.8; 9.63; 11.5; 11.3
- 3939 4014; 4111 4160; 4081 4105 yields 2.2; 9.56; 9.83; 11.3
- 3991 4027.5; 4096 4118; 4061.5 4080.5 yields -1.7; 11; 11.2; 9.79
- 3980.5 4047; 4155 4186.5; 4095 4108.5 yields 2.4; 11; 9.25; 11.4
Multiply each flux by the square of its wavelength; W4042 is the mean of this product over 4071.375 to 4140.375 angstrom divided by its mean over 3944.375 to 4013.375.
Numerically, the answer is 1.17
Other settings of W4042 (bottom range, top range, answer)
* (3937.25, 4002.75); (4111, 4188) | 1.33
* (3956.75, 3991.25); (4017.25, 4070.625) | 1.35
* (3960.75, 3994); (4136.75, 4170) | 1.44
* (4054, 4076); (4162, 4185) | 1.07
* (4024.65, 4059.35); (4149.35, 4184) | 1.08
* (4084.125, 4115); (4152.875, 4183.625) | 1.20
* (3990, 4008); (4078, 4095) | 1.03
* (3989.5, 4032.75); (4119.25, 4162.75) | 1.11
